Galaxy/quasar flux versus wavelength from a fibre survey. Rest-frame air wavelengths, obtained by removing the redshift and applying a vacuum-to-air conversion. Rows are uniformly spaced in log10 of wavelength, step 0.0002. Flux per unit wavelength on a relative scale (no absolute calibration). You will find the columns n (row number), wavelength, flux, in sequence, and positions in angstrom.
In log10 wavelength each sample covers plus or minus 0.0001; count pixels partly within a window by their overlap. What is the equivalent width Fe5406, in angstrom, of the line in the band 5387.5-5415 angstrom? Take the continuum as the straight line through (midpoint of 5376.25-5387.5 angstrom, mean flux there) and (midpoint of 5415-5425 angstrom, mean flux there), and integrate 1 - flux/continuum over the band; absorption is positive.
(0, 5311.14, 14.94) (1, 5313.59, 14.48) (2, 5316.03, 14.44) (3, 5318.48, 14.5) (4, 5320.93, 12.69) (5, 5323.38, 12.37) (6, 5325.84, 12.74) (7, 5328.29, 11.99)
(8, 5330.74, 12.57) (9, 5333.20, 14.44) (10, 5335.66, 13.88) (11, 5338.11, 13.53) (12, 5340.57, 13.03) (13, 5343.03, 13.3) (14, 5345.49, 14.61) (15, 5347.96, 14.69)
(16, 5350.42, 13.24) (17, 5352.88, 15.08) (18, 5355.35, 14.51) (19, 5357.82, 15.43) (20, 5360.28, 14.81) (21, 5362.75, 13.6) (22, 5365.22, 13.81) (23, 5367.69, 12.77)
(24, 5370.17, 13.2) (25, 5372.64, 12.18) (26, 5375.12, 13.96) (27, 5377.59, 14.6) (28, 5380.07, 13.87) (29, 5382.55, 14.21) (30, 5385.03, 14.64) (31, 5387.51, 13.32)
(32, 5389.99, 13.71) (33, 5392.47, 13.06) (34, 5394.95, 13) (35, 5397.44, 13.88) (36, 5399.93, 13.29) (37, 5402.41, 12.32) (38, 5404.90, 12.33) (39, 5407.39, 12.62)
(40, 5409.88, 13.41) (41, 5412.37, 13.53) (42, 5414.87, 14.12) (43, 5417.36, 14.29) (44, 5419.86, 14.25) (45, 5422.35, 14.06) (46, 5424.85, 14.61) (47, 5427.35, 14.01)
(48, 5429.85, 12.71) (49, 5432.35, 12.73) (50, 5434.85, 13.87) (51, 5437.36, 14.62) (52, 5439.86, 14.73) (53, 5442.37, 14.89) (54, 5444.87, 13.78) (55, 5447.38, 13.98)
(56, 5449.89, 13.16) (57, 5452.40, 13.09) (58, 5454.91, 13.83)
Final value 2.05 angstrom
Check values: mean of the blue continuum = 14.2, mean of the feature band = 13.2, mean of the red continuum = 14.3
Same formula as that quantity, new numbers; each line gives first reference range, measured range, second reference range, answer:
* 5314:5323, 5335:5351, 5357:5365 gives 0.5 angstrom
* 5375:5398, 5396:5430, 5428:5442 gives 0.6 angstrom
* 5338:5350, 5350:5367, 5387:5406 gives -0.9 angstrom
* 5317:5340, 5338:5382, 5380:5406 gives -2.0 angstrom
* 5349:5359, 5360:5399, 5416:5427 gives 2.2 angstrom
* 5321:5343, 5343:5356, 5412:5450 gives -1.1 angstrom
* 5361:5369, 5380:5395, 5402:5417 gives -0.5 angstrom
